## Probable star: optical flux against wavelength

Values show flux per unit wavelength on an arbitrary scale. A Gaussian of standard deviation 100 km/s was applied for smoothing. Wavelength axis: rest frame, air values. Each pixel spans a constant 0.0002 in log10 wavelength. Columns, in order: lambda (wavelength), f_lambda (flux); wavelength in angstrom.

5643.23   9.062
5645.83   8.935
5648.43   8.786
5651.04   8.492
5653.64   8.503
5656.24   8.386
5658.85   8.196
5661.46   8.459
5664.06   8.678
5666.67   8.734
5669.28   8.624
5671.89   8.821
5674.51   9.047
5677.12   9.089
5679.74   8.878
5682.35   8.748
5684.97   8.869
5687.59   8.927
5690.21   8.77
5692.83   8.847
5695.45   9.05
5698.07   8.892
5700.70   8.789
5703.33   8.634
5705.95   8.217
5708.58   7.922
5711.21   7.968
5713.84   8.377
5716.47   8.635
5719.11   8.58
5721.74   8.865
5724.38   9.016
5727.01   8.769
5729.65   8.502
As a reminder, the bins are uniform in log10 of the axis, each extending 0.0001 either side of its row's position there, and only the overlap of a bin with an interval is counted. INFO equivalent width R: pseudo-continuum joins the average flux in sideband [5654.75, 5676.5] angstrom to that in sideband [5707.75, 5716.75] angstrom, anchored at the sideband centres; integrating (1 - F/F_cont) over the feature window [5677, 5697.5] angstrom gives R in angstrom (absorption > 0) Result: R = -1.11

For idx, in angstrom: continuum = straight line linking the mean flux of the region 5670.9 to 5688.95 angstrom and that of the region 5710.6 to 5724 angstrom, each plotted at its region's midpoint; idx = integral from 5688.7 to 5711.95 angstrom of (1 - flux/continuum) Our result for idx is 0.3 angstrom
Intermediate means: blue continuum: 8.91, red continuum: 8.55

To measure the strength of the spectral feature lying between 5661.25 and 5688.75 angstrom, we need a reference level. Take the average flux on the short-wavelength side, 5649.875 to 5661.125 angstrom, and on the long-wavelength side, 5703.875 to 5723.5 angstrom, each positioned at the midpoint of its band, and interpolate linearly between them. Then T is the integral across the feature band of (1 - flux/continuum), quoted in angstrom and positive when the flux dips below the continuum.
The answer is -1.4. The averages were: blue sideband 8.4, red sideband 8.39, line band 8.82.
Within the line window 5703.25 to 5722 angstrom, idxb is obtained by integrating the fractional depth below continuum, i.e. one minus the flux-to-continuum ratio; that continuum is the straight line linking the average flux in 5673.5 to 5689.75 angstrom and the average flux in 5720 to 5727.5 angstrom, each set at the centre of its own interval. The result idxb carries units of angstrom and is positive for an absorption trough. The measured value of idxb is 1.1 angstrom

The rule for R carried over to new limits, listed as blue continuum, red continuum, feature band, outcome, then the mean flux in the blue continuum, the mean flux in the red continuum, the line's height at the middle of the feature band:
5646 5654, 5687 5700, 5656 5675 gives 0.3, 8.65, 8.89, 8.73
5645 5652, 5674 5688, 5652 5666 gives 0.5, 8.73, 8.92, 8.79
